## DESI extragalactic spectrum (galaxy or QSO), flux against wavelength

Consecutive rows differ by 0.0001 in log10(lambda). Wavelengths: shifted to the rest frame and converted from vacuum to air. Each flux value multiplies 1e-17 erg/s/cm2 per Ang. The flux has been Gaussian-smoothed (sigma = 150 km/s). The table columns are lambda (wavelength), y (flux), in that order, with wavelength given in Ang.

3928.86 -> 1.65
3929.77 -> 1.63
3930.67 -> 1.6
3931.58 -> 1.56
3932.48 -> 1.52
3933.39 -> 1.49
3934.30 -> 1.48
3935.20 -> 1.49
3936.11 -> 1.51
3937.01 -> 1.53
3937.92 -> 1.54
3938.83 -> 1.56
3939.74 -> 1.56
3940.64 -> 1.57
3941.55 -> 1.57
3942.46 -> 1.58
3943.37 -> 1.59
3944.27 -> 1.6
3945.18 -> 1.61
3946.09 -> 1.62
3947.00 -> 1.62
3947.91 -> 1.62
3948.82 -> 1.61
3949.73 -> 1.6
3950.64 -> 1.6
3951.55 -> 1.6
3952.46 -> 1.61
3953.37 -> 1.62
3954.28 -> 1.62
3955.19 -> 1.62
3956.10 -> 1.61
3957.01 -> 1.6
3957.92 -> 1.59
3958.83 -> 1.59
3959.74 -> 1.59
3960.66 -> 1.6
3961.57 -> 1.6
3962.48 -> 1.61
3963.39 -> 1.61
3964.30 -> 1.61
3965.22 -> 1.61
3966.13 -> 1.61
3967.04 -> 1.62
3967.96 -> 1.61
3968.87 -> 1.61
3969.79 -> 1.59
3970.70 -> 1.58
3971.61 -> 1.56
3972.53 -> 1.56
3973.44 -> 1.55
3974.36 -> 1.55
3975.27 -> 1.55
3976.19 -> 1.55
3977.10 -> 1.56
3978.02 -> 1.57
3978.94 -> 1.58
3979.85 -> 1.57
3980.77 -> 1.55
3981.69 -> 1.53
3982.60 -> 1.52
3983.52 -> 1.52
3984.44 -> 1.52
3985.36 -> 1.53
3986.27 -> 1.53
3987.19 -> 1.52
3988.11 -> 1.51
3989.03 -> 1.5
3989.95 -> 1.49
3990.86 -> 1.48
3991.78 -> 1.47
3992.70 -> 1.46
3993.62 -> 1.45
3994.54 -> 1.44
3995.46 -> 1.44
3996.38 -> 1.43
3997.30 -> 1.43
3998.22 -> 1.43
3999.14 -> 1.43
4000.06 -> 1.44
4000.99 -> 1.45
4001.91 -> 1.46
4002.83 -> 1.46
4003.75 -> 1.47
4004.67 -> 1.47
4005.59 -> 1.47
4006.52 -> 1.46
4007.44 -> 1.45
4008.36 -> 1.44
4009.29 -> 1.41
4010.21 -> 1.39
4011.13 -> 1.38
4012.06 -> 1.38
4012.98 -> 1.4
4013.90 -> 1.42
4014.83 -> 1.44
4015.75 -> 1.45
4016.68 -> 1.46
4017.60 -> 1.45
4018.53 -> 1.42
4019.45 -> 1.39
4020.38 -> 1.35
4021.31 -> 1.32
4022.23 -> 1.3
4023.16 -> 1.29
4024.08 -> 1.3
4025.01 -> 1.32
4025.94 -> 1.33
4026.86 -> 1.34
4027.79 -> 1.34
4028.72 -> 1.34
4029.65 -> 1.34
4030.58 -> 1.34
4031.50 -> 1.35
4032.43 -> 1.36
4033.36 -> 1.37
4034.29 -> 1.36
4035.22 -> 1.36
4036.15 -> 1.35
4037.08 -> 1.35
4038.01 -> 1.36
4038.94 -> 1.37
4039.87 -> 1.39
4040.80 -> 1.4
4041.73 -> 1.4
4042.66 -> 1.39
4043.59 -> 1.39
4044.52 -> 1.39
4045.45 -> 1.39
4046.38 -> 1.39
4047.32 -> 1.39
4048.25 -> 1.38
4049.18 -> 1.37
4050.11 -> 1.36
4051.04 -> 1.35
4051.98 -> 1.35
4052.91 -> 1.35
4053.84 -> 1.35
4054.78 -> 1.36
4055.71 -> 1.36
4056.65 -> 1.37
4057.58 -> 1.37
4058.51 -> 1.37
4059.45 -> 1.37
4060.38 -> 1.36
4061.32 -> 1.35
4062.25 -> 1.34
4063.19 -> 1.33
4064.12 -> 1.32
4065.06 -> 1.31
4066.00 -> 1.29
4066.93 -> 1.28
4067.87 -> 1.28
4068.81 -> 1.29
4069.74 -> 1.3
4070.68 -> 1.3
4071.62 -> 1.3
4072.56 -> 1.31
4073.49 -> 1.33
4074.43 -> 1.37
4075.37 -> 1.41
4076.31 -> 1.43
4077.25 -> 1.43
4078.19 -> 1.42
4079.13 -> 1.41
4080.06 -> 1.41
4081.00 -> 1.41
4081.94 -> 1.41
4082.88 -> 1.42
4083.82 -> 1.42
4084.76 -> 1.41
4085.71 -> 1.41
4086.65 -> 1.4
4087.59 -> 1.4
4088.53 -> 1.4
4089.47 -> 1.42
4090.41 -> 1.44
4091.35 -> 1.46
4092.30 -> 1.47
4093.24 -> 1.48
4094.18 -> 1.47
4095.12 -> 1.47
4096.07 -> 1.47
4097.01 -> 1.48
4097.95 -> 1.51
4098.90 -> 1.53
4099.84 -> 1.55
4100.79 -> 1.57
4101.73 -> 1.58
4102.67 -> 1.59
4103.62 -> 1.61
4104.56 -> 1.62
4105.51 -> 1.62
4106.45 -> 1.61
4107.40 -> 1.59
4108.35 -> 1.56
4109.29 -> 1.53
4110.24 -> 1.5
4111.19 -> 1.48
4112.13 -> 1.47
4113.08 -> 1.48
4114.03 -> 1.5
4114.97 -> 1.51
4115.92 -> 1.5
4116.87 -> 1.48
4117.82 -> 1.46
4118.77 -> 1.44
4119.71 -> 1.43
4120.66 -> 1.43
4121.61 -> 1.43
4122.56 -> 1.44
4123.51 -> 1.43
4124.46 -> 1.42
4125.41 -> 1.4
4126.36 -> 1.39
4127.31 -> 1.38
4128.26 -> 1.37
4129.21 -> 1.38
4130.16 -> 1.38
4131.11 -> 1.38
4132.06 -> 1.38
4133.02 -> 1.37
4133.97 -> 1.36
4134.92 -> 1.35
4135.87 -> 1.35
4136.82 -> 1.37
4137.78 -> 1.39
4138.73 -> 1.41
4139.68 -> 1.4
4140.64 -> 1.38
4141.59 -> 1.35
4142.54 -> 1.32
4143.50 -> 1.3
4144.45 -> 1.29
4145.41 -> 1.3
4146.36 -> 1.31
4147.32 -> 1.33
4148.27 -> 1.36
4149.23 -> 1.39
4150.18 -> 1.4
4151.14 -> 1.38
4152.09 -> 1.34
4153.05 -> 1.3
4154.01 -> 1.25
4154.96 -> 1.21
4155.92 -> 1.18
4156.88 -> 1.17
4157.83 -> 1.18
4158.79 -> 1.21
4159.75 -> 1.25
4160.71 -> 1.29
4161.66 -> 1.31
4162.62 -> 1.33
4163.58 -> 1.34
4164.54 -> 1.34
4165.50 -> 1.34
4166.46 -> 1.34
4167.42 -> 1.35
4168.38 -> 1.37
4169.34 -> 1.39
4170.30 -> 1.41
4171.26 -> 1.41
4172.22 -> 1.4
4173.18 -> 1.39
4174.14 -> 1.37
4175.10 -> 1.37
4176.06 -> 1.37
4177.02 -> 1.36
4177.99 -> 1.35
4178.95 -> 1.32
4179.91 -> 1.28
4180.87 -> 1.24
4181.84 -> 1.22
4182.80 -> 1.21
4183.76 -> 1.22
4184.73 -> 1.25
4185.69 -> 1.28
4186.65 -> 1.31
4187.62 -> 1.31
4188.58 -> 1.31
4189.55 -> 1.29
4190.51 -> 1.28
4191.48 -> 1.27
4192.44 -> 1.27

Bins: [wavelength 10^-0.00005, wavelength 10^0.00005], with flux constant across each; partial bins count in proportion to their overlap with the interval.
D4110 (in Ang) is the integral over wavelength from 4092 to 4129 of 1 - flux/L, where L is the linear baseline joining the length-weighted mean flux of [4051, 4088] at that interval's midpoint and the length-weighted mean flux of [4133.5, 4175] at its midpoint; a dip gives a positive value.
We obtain -4.0 Ang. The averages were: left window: 1.36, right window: 1.33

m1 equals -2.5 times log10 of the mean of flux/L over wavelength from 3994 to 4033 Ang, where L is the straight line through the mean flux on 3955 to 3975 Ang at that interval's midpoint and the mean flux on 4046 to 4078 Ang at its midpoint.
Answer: 0.05 mag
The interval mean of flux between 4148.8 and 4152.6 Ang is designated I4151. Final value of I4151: 1.38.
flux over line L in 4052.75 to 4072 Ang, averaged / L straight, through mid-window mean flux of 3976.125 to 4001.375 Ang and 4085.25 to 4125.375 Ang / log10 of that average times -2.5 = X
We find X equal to 0.12 mag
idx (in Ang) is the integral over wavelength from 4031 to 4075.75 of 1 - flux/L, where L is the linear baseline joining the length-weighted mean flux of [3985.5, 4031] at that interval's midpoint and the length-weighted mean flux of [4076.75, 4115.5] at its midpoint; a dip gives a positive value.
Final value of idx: 3.1 Ang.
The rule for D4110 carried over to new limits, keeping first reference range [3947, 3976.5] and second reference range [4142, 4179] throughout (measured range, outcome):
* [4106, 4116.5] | -1.0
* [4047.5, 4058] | 0.8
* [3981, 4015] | 1.9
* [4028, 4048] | 1.6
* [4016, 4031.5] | 1.6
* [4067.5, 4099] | 0.5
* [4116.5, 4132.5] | -0.5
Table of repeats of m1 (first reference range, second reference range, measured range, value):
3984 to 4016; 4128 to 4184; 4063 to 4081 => 0.04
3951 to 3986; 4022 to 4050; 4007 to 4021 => 0.01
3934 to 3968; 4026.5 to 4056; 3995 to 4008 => 0.01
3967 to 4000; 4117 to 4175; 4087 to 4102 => -0.06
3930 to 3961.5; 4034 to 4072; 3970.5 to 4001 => -0.01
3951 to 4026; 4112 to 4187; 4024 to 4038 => 0.09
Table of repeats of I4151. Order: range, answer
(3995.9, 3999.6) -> 1.43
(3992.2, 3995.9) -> 1.45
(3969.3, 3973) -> 1.57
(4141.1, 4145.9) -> 1.31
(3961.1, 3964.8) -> 1.61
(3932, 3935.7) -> 1.5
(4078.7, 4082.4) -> 1.41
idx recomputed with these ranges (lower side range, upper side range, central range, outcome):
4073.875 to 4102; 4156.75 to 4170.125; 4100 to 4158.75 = -1.64 Ang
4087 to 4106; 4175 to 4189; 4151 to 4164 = 0.86 Ang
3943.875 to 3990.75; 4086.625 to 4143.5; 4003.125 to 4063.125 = 5.73 Ang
